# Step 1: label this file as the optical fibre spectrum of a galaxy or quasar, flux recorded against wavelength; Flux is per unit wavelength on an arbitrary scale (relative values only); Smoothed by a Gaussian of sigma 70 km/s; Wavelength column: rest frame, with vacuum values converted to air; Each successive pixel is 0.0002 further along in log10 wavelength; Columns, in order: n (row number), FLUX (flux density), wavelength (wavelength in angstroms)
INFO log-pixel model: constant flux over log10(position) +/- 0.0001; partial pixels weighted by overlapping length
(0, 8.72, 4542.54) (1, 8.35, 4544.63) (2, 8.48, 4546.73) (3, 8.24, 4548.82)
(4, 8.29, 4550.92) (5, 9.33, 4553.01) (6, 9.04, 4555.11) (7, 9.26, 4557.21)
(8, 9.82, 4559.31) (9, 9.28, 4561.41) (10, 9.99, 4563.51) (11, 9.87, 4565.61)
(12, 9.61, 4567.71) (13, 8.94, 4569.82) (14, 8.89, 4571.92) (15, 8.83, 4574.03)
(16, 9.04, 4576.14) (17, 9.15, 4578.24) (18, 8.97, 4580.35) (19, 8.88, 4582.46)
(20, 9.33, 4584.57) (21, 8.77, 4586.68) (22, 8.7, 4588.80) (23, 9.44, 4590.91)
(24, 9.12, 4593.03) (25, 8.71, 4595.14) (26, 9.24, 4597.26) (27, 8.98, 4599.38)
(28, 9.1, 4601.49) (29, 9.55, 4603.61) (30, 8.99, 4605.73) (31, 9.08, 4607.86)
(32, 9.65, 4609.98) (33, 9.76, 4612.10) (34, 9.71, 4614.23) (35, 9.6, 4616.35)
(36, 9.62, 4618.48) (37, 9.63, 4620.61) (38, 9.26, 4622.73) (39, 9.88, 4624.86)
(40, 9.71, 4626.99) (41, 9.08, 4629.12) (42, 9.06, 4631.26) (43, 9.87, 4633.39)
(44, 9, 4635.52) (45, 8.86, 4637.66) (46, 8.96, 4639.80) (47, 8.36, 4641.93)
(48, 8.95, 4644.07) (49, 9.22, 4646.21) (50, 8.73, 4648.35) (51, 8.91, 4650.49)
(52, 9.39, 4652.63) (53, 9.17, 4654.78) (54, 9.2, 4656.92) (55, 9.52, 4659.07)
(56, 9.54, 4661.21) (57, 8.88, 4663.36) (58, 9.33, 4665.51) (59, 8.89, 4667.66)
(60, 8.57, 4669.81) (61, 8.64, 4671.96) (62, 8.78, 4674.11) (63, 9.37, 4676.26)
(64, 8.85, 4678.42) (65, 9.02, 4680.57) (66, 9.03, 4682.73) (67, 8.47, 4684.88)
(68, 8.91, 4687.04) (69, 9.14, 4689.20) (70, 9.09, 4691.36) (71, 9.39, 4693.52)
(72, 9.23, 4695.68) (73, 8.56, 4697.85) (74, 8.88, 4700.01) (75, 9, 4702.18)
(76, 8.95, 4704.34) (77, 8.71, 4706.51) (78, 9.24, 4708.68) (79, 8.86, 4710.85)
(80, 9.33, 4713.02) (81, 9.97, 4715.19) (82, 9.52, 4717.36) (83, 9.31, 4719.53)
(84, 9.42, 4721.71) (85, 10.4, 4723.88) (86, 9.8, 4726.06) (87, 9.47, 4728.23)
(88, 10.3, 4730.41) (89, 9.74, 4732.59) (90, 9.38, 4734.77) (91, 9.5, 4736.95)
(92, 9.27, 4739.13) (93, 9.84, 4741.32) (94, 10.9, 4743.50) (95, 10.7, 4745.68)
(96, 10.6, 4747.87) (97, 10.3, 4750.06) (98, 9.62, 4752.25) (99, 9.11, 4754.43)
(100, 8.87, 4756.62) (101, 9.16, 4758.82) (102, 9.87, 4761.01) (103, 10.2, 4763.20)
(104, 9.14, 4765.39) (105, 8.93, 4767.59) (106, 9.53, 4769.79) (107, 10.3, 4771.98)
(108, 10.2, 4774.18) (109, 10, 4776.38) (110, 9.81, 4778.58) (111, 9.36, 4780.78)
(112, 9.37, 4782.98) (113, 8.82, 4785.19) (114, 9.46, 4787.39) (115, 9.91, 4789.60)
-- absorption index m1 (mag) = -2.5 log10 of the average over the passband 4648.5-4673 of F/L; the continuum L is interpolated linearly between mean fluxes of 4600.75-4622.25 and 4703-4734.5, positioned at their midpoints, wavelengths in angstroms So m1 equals 0.047 mag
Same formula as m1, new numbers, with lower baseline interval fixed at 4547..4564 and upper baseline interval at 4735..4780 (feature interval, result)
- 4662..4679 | 0.07 mag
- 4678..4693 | 0.07 mag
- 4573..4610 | 0.02 mag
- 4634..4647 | 0.06 mag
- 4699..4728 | 0.03 mag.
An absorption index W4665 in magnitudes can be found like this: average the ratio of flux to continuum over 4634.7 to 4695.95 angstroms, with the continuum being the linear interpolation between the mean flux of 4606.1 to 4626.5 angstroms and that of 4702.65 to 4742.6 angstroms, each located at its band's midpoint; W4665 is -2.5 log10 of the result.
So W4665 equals 0.06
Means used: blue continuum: 9.56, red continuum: 9.5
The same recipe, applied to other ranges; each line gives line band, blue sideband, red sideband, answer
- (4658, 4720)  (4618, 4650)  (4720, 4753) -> 0.062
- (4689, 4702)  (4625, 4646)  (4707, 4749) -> 0.058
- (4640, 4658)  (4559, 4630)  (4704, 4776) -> 0.052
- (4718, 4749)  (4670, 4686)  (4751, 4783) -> -0.066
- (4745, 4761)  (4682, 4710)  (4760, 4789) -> -0.035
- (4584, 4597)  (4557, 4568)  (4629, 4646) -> 0.049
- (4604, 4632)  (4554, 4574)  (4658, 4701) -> -0.031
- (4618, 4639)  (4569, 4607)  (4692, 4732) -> -0.029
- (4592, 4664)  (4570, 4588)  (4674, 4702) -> -0.032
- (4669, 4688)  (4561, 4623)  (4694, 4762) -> 0.069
